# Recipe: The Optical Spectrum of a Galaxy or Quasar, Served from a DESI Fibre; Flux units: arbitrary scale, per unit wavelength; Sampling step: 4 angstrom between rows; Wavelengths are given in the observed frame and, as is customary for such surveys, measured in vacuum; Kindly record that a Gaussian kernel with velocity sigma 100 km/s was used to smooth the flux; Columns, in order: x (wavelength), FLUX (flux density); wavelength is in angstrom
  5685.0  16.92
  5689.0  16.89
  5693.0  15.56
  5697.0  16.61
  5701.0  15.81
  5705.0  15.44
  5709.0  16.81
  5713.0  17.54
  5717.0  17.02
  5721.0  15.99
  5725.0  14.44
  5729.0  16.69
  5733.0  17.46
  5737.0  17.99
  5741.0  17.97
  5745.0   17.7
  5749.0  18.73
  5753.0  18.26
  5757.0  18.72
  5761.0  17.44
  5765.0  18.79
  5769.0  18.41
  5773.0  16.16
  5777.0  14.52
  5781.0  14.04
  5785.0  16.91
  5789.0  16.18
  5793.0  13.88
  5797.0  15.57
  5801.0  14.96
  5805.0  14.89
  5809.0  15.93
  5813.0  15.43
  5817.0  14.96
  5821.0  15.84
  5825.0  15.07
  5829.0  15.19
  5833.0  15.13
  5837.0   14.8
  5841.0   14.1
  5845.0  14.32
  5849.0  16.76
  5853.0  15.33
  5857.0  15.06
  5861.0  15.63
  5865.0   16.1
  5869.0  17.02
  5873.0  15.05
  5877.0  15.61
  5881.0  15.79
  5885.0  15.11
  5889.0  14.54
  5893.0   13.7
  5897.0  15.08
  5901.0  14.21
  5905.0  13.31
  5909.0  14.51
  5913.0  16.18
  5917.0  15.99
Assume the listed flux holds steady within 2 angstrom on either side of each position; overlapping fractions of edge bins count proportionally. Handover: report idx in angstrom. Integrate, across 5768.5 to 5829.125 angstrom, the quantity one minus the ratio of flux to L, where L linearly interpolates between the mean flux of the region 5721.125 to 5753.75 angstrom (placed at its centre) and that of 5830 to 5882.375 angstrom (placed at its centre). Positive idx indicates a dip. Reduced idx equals 3.3 angstrom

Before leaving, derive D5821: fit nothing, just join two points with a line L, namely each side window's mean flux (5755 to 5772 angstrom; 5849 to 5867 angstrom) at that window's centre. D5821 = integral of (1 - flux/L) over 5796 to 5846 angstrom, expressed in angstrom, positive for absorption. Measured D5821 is 4.7 angstrom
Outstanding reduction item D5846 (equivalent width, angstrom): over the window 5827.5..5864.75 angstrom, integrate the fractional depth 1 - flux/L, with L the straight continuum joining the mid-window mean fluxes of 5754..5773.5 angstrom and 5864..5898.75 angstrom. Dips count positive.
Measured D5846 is 2.2 angstrom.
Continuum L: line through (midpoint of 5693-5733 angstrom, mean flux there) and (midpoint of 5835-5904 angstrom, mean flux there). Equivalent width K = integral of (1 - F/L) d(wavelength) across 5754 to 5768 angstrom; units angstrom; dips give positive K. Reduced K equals -2.1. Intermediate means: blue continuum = 16.3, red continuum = 15.2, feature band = 18.3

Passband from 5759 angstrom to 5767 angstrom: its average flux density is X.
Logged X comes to 18.1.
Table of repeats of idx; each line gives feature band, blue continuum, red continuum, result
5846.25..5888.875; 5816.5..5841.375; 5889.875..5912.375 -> -2.9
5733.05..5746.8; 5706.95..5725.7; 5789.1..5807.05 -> -1.5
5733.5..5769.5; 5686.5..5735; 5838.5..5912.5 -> -4.8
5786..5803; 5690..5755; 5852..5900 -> 0.9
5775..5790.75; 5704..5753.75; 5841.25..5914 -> 0.9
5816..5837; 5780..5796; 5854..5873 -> 0.5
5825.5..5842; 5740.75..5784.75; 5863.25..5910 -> 1.2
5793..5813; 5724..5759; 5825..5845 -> 0.7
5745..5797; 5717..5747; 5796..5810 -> -2.6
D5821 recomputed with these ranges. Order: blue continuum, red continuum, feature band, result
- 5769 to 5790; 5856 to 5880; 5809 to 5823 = 0.3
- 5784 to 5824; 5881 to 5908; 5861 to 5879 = -1.5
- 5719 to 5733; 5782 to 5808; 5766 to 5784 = -0.5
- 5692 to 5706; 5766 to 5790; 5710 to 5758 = -4.0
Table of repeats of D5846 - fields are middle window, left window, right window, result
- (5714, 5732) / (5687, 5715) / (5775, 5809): -0.1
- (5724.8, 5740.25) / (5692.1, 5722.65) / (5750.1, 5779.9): -0.2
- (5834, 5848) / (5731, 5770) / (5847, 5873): 1.4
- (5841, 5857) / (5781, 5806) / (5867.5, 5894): 0.0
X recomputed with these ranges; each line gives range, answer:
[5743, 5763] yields 18.2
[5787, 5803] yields 15.1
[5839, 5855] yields 15.1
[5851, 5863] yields 15.3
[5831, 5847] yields 14.6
